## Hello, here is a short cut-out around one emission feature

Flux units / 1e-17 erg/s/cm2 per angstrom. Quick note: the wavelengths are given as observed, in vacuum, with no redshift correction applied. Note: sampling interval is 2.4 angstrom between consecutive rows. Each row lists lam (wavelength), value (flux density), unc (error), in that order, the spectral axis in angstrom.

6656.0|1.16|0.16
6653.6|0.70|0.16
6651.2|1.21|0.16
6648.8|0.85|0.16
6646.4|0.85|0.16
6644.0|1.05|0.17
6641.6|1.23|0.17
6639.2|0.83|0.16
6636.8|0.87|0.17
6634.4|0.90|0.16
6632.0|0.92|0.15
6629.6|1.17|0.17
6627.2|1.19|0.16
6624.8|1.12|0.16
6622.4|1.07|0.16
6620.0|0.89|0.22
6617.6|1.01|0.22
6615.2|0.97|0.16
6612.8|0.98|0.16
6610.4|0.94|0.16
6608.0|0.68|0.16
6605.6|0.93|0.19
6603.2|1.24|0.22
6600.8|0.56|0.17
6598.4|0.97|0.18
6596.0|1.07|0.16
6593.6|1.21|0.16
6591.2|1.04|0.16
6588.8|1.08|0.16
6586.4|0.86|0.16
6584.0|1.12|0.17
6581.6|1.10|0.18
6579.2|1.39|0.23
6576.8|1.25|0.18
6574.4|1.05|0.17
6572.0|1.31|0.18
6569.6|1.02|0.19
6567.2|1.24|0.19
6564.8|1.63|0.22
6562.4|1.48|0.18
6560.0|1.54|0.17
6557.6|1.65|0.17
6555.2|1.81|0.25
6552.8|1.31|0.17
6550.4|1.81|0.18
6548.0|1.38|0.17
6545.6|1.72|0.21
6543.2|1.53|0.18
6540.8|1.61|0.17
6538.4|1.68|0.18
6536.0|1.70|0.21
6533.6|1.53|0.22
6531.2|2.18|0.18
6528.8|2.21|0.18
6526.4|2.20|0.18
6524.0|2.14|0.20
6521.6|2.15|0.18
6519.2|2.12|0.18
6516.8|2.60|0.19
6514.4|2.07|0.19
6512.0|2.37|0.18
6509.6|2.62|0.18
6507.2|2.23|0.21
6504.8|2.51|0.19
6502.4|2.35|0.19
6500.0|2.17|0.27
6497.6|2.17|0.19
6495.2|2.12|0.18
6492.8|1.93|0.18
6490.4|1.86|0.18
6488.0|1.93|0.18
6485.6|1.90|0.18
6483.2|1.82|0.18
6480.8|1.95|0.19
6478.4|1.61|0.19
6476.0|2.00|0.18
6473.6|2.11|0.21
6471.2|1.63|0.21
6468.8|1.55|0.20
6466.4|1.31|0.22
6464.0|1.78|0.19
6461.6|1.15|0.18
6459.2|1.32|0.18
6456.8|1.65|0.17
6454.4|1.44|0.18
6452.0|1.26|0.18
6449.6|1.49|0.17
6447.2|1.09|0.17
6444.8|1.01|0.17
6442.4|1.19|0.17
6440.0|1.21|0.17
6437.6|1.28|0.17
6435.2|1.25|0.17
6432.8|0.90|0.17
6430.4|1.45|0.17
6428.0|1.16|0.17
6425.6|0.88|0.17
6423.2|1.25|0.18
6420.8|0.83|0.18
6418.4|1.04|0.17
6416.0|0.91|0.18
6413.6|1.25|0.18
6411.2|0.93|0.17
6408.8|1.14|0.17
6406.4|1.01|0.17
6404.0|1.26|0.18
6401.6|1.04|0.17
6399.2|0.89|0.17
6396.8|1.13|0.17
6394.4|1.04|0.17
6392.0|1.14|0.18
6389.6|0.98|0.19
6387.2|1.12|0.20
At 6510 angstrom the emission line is Mg II 2798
